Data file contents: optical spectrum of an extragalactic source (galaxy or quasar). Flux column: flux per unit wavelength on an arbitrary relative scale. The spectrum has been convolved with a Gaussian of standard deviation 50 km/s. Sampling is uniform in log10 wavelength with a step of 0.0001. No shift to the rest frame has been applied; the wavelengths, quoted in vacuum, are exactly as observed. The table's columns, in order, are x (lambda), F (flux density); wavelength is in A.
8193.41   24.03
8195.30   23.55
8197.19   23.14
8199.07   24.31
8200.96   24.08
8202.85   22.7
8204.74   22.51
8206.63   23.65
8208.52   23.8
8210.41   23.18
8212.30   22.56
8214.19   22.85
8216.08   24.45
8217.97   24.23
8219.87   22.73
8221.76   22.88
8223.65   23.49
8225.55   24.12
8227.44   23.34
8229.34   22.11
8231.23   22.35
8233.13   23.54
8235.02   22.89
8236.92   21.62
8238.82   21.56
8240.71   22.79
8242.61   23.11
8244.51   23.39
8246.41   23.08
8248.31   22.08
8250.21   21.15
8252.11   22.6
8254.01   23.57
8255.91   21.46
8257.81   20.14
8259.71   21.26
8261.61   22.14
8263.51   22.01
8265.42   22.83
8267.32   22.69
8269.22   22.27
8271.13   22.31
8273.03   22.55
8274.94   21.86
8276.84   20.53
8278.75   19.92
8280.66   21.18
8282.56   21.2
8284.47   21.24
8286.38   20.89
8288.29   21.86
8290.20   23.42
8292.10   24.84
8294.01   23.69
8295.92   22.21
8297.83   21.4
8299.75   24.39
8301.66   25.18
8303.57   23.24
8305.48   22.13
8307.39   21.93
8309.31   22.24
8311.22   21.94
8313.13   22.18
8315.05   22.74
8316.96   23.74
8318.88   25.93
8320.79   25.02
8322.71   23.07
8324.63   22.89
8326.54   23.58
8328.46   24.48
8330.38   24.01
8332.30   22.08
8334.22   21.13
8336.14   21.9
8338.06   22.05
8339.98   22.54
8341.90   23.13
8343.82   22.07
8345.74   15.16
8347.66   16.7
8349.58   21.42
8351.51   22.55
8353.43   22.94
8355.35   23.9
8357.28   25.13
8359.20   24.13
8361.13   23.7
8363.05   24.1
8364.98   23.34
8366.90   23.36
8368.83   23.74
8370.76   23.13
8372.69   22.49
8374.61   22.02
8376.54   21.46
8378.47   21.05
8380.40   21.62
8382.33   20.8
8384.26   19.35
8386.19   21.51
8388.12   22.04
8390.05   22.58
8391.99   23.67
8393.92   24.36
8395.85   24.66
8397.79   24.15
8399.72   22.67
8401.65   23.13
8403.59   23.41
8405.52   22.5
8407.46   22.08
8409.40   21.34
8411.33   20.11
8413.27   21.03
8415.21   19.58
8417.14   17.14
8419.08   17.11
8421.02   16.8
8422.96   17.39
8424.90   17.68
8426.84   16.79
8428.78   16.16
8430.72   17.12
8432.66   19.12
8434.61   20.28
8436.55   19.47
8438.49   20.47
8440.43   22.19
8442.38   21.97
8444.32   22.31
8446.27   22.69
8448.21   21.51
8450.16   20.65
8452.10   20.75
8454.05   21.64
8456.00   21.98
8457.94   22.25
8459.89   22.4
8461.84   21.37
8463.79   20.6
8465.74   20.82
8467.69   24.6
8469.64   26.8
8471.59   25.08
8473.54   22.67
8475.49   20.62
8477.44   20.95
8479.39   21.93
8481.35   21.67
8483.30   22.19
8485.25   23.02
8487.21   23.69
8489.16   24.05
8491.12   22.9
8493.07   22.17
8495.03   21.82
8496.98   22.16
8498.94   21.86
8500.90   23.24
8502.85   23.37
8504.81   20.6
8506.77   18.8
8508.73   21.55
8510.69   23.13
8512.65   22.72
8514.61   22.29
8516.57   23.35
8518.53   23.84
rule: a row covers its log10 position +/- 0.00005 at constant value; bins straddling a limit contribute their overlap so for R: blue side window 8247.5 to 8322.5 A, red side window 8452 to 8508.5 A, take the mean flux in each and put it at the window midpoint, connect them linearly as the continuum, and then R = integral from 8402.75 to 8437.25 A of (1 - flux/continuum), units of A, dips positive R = 4.91 A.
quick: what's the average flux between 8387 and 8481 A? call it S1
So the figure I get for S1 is 21.2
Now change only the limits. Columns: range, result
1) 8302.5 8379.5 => 22.6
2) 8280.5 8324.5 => 22.9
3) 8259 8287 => 21.7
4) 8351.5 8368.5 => 23.8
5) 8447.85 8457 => 21.3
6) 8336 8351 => 20.6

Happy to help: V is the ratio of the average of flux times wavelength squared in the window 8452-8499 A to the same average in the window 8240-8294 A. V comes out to 1.07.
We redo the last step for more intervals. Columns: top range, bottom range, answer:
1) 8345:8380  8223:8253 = 1.01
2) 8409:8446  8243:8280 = 0.91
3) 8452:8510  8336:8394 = 1.03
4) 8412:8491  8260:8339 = 0.96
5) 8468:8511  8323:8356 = 1.06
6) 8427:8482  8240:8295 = 1.01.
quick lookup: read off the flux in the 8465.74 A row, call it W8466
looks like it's 20.82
